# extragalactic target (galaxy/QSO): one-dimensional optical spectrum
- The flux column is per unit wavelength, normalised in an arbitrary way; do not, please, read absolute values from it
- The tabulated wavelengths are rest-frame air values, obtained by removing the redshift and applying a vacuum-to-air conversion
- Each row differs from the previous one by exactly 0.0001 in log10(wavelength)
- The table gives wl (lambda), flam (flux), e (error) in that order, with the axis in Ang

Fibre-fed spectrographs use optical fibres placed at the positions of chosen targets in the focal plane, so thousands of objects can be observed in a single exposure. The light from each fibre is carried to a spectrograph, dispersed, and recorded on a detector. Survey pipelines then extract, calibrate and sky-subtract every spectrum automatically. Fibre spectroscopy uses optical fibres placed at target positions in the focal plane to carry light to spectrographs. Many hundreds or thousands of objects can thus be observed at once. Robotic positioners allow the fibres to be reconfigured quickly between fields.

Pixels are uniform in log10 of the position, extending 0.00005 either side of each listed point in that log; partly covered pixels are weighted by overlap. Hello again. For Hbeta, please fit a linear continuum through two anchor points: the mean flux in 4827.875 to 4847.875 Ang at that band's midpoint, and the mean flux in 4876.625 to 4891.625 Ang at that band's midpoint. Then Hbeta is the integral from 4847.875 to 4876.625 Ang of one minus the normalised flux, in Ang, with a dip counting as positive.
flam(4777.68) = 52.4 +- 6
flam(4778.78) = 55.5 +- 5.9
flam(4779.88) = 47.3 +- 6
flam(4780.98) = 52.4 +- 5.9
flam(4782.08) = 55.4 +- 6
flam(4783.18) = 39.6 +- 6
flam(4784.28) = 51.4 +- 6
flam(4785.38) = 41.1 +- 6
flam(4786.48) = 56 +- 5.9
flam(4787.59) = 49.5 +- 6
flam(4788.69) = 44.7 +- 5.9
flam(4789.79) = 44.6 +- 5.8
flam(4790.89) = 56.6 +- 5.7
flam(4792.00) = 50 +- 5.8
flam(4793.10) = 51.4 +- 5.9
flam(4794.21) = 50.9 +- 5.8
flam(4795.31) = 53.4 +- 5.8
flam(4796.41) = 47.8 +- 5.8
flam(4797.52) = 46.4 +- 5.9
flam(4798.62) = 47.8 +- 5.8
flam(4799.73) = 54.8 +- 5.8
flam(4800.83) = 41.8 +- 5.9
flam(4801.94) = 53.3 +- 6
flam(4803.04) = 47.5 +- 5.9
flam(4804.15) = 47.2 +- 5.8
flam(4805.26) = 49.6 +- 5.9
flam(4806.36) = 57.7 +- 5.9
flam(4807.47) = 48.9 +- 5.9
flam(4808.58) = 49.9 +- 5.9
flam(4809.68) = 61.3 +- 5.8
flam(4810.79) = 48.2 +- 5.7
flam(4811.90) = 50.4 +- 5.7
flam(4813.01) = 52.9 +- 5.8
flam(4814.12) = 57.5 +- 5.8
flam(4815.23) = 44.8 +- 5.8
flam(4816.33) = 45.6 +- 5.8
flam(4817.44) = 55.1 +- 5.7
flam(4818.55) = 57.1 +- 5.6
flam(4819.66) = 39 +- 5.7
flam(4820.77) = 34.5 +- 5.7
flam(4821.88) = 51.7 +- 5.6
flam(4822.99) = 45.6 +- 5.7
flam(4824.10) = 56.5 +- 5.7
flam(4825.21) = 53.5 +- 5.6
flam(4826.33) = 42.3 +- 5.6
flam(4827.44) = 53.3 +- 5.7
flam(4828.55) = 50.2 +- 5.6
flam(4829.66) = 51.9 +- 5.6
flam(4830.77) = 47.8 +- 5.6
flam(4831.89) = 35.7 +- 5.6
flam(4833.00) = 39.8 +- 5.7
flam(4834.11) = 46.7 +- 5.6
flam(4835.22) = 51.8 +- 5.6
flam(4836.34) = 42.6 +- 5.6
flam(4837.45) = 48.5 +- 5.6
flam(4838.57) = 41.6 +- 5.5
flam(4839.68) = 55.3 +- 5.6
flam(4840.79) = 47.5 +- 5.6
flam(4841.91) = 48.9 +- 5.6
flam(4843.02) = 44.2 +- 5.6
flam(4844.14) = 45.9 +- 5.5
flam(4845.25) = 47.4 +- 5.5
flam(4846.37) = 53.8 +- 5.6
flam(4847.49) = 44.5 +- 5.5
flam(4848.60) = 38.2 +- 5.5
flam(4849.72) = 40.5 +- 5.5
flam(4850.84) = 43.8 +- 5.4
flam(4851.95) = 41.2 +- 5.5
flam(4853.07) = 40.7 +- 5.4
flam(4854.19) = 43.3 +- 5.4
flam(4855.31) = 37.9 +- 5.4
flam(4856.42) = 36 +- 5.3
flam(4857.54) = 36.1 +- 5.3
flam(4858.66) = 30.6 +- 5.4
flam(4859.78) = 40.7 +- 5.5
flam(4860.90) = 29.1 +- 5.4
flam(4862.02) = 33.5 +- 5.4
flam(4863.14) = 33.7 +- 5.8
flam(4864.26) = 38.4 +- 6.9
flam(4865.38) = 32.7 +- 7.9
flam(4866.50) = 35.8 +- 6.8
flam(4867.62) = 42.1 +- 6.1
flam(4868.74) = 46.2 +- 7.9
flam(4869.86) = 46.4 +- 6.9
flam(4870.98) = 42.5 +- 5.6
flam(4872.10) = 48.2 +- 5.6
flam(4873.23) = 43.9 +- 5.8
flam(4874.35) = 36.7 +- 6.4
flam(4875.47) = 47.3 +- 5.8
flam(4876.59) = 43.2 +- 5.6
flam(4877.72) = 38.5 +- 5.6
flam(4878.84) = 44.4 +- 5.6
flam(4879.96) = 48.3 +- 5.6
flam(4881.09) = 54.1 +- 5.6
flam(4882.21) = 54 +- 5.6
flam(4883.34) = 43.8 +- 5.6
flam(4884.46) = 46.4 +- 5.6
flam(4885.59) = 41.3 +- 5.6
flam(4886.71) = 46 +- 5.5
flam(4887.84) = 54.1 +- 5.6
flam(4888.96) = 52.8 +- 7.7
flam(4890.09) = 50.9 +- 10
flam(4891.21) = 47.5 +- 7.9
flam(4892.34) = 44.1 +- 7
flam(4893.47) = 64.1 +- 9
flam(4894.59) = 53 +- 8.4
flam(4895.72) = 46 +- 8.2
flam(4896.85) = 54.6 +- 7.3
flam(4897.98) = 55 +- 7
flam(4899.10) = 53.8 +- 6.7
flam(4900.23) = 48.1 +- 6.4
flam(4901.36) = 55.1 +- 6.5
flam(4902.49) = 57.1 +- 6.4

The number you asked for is 4.7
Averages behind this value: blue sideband 47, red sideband 47.7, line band 39.5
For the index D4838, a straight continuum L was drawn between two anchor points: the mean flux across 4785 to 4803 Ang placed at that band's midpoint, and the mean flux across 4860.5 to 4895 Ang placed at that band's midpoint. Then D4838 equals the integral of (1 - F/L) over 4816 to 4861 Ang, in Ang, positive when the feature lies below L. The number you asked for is 1.9 Ang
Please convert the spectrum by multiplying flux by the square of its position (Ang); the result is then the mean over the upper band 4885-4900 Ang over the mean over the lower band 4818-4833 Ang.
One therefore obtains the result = 1.11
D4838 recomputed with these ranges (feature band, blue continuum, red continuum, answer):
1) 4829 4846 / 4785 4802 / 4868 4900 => 0.79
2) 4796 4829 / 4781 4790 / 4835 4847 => -1.20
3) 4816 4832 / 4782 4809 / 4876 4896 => 0.24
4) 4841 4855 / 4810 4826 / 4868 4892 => 1.08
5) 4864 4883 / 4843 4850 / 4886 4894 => 1.99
